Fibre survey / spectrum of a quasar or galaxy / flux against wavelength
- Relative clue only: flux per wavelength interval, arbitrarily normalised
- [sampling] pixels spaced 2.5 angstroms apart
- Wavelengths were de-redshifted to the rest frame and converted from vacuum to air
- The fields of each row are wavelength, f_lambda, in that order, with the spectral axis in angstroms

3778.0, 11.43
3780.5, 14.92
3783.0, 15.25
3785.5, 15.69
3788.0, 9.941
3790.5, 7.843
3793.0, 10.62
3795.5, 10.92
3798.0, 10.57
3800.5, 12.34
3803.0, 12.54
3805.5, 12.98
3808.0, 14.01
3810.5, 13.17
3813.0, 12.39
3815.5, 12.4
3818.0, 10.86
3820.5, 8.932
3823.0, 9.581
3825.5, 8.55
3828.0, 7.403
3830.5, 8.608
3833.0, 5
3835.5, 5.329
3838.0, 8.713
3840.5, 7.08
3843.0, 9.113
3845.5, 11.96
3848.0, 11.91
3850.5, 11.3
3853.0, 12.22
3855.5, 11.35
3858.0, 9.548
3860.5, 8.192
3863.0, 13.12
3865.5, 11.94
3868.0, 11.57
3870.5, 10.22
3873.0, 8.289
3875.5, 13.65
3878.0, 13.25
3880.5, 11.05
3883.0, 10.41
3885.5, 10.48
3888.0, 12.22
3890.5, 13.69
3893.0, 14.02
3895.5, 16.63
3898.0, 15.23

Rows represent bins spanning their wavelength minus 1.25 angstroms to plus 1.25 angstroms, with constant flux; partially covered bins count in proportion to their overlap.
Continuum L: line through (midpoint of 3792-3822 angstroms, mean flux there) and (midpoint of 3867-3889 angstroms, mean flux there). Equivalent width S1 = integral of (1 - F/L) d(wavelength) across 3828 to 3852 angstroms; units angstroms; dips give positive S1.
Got 5.8 angstroms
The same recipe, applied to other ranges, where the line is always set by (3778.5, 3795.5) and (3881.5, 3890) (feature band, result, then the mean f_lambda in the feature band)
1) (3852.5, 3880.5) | 0.7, 11.2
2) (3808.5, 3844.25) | 8.1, 9.18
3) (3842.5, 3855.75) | 0.2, 11.4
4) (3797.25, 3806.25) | 0.0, 12.1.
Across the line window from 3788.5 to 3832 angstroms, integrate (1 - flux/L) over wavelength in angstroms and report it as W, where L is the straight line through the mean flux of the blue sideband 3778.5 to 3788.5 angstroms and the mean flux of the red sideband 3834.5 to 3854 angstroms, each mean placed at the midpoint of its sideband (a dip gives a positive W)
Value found 5.0 angstroms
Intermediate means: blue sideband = 14.1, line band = 10.8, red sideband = 9.73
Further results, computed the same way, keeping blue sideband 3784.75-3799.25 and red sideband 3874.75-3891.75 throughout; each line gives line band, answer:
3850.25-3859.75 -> 0.59 angstroms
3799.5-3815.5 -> -2.75 angstroms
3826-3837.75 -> 4.60 angstroms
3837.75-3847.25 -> 1.72 angstroms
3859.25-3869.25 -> 0.50 angstroms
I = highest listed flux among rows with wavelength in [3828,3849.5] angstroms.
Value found 11.96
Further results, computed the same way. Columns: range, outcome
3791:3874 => 14.01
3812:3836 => 12.4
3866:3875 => 11.57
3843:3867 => 13.12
